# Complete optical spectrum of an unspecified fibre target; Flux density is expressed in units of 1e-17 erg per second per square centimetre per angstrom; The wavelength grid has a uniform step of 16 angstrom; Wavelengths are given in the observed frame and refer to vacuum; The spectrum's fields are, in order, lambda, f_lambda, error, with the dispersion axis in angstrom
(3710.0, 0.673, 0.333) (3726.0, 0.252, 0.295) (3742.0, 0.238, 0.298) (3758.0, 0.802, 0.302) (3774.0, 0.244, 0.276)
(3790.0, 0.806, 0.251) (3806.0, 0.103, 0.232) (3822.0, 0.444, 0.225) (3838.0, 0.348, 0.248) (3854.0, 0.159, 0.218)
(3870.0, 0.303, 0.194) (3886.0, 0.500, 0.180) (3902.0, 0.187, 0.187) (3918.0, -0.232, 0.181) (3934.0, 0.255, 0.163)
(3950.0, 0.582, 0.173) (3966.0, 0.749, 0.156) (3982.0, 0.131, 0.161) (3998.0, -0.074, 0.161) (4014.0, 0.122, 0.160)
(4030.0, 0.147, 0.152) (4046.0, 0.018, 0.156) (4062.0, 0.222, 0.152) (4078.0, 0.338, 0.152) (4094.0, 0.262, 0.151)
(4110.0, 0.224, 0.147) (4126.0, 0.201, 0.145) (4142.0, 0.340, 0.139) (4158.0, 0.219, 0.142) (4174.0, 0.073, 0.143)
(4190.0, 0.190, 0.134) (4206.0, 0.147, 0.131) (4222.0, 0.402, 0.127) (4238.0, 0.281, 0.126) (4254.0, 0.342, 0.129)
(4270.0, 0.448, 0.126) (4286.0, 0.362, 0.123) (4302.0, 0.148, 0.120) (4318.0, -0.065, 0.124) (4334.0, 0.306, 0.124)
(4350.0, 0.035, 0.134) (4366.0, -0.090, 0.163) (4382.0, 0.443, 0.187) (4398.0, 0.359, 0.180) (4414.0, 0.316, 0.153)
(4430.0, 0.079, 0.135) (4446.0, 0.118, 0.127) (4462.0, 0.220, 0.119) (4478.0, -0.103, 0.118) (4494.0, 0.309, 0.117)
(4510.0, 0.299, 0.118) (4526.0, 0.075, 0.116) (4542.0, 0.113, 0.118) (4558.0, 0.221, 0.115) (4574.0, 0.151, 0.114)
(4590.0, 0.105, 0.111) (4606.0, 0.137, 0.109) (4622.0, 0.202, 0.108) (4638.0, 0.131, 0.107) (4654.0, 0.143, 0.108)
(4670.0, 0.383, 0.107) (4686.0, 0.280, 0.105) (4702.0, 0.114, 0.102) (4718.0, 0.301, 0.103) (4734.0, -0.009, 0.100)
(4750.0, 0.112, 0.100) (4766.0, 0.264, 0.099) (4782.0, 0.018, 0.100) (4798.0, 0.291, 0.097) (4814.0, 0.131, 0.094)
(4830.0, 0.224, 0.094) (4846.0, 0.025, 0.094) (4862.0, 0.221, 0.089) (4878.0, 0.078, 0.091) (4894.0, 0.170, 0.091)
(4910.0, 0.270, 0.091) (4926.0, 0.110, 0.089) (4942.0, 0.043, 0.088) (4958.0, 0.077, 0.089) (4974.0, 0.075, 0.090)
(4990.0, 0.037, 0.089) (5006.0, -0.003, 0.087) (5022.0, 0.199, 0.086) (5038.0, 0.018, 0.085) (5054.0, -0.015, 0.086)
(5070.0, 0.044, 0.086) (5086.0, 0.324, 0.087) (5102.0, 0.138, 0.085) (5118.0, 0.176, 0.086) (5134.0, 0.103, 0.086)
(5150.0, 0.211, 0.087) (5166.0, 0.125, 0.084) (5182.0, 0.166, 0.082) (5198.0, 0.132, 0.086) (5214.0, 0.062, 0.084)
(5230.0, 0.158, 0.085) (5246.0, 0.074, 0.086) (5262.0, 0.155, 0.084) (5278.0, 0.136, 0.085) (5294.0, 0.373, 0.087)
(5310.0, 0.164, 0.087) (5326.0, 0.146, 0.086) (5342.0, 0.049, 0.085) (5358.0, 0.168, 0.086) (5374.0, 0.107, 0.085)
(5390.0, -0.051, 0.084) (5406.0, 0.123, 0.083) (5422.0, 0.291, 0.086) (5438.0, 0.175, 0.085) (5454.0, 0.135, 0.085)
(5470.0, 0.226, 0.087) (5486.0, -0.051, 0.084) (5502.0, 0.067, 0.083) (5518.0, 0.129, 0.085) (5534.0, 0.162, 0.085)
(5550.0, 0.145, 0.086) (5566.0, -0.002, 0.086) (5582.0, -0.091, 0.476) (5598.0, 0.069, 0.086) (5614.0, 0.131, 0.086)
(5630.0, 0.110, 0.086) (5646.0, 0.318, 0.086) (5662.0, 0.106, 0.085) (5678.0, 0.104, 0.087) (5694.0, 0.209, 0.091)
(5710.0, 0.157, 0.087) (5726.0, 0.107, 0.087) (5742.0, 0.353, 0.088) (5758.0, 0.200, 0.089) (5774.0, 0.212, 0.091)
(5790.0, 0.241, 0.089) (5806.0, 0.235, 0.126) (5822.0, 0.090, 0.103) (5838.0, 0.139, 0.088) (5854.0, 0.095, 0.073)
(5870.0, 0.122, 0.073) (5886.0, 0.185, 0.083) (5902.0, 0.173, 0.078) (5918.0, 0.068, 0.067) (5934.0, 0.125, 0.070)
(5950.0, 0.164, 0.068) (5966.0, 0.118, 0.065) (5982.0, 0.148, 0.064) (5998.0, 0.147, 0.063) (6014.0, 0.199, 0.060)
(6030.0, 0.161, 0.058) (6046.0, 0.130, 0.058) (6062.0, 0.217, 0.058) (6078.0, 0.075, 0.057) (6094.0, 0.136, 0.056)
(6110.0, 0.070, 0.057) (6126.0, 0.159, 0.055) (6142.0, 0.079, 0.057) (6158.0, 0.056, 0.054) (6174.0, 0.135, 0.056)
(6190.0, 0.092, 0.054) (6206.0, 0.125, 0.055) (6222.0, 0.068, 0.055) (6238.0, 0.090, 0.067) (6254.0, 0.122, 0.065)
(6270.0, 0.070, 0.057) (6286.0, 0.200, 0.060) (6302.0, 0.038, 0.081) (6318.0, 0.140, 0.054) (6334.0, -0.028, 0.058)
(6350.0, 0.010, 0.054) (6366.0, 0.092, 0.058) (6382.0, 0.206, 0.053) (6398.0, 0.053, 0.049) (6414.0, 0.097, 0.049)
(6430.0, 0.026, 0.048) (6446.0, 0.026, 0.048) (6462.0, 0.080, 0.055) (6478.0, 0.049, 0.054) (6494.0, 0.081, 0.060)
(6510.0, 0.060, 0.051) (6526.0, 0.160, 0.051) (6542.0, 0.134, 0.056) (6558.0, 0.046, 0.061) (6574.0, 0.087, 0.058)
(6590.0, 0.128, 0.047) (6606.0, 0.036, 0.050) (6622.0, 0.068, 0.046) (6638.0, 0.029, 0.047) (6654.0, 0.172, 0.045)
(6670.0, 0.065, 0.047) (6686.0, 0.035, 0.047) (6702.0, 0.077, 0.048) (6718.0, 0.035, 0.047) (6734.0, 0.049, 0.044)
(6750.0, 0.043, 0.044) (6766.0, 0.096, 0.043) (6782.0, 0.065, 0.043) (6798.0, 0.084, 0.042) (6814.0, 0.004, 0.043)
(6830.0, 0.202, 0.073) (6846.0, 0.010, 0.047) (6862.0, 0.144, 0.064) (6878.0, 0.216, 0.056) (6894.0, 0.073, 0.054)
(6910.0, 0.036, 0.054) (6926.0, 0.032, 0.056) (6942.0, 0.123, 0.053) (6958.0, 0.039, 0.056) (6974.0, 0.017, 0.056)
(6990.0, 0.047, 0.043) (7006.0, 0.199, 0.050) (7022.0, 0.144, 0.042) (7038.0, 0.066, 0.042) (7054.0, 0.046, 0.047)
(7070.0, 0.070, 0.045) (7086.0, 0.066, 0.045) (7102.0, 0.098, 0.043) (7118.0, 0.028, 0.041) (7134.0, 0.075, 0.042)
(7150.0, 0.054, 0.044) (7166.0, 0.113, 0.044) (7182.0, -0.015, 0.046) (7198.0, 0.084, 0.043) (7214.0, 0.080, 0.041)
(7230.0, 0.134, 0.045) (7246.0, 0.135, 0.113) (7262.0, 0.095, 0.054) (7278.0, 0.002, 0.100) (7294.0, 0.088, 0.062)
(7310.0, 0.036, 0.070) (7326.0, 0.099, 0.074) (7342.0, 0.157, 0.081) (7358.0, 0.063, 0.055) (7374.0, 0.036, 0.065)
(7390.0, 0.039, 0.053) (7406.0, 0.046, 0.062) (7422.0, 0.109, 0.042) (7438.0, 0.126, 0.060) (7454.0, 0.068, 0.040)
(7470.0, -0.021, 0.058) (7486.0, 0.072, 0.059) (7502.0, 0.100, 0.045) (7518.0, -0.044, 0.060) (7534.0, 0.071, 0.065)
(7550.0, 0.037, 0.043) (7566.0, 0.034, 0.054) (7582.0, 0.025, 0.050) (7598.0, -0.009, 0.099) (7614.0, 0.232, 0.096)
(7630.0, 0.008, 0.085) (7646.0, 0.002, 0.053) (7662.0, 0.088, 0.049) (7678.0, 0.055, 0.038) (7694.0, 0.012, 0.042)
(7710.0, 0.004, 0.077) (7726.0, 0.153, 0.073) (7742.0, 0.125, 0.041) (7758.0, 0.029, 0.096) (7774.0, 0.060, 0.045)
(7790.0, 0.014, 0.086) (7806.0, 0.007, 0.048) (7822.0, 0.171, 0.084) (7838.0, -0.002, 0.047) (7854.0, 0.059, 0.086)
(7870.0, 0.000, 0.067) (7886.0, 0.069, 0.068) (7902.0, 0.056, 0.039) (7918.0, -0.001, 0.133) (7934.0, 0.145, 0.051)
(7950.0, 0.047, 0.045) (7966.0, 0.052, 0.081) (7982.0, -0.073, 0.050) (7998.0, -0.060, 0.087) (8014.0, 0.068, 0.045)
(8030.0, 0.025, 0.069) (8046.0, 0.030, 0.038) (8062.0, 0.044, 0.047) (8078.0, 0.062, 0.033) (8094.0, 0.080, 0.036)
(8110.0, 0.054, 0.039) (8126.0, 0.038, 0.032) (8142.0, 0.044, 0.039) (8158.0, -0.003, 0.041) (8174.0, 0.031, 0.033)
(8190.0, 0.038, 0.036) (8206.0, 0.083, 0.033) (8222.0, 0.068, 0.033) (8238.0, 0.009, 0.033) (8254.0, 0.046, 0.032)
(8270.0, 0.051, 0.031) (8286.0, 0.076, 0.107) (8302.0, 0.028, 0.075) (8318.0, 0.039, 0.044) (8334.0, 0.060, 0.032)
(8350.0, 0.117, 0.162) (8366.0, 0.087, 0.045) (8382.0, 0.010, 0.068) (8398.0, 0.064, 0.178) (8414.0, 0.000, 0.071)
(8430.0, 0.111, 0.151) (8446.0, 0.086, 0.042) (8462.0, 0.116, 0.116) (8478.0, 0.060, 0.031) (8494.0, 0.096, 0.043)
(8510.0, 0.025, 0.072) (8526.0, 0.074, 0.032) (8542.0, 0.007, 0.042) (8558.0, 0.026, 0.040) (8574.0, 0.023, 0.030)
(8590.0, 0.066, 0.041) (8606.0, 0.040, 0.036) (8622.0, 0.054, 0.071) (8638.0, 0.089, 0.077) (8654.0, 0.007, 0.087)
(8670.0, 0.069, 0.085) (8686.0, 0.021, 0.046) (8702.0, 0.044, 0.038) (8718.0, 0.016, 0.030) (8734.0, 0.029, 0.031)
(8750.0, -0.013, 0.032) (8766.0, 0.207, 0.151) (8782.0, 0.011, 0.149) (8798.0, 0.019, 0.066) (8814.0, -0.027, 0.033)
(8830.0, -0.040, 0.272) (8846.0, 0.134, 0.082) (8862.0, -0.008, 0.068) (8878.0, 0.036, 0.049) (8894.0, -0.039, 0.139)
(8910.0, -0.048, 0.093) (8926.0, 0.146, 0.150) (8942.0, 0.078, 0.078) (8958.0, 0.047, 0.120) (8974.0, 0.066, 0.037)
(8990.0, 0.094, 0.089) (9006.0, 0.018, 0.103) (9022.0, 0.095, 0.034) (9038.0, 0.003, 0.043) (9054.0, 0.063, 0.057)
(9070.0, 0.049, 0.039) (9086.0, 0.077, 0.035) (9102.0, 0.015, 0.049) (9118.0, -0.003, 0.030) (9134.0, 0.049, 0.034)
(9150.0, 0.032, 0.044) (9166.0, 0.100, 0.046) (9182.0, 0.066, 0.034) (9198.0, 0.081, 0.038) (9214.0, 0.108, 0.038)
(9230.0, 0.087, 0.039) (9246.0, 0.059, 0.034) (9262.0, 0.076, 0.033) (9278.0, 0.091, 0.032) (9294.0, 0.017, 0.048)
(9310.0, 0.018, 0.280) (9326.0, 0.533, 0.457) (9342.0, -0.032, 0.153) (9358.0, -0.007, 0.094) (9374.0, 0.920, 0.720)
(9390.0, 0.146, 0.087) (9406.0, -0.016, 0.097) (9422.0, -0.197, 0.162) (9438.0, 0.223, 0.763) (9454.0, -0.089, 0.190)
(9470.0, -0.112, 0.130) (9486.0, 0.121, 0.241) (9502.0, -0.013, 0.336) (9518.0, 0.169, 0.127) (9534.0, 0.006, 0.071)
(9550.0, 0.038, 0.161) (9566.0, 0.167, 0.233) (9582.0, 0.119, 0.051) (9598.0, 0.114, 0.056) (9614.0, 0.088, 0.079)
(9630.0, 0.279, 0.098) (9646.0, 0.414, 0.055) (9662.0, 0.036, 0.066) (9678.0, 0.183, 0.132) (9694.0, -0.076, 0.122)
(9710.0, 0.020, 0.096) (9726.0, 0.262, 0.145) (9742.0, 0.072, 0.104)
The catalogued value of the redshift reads 1.59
